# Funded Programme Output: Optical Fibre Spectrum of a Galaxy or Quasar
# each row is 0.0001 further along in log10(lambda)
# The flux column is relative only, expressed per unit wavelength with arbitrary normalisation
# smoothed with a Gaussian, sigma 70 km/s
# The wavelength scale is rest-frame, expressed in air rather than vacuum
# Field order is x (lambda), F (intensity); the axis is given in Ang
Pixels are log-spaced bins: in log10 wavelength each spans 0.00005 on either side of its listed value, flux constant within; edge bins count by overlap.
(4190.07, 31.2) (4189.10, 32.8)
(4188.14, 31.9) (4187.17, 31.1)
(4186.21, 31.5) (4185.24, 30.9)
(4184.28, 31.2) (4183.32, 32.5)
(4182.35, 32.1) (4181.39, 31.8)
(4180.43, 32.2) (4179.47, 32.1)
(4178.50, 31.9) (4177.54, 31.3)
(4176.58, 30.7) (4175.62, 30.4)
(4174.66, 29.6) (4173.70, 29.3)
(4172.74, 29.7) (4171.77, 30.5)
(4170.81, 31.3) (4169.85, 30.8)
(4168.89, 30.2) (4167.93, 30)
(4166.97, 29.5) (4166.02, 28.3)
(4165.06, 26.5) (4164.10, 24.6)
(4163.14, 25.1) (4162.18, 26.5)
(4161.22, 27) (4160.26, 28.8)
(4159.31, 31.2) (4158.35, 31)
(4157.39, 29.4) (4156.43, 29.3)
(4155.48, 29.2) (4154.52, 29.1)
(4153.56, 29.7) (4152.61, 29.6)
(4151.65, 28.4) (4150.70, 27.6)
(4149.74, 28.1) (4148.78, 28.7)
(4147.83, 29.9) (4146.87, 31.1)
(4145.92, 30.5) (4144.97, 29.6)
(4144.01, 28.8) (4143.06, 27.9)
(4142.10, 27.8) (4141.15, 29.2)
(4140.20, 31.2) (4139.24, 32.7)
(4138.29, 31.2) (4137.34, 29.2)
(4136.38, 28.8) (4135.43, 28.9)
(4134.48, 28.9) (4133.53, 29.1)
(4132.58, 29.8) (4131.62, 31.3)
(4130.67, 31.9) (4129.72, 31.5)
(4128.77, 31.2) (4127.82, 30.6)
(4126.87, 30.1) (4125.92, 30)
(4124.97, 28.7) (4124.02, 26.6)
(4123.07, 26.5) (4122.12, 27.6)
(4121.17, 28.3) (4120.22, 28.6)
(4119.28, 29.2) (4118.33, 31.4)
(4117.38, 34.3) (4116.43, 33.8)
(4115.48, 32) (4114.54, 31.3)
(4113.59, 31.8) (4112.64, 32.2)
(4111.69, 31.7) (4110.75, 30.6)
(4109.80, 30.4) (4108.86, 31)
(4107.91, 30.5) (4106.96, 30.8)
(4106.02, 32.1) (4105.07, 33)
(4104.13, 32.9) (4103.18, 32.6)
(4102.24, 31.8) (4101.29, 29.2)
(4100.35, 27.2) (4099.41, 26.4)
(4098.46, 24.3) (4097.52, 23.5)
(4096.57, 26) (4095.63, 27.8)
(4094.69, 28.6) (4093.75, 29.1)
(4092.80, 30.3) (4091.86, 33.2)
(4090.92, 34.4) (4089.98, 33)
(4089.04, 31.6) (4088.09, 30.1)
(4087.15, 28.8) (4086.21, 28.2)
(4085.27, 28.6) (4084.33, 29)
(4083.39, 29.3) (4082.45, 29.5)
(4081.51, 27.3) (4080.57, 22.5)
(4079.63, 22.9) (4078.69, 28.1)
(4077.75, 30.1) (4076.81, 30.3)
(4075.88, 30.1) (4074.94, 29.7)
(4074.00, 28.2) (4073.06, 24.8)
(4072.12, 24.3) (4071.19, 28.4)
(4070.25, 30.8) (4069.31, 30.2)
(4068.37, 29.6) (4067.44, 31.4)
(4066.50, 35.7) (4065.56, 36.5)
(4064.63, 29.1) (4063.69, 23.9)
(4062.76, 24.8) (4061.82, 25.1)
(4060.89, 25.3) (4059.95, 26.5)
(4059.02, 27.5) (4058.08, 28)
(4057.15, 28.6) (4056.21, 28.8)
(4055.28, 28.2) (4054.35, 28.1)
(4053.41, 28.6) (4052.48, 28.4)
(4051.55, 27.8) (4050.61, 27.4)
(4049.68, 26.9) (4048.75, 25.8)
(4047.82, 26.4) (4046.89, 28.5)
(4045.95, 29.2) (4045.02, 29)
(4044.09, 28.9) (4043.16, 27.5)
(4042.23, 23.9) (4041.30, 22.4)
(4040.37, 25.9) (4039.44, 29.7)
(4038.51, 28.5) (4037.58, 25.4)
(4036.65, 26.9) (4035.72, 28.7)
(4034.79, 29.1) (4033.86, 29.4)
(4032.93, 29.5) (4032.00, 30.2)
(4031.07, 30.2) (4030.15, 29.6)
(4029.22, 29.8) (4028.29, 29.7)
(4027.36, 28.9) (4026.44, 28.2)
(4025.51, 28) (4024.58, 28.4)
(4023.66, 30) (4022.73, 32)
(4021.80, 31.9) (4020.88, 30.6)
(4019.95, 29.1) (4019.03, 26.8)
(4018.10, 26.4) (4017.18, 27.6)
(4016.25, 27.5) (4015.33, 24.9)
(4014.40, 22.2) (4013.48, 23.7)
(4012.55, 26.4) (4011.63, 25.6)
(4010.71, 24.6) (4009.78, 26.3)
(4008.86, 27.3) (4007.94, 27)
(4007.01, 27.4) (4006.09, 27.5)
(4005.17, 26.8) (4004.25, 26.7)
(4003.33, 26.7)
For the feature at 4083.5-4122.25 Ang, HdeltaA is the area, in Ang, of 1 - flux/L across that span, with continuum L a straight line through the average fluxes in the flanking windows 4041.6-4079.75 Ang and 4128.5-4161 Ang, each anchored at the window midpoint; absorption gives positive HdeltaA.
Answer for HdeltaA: -1.7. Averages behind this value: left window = 28.2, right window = 29.7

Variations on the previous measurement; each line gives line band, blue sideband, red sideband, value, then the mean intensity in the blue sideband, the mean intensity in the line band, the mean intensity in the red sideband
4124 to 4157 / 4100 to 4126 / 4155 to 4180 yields 0.4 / 30.6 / 29.6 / 29.4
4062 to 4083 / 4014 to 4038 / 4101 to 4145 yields 0.6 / 28.5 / 28.5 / 30.4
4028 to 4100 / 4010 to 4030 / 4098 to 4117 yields 2.4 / 27.7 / 28.3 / 30.8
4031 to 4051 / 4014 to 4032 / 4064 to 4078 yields 1.0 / 28.6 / 27.6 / 29.9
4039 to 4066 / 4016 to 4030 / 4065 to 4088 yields 1.4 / 29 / 27.5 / 29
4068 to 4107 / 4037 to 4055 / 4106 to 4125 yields 0.2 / 27.3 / 29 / 30.5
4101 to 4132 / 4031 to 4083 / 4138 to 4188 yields -1.9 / 28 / 30.8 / 29.8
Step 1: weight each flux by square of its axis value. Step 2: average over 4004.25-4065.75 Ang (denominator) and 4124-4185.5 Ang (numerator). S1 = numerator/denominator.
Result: 1.14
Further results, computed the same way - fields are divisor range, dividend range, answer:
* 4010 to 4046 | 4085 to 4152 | 1.12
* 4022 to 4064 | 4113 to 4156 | 1.12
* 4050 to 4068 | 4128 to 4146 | 1.10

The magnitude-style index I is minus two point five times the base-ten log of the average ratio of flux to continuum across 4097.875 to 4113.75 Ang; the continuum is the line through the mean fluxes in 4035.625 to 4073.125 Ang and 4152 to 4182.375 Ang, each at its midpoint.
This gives -0.06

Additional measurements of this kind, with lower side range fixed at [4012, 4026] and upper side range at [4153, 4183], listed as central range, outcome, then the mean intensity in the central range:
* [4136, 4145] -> -0.012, 29.6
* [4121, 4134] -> -0.015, 29.5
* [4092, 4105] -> 0.001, 28.7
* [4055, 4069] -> -0.014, 28.6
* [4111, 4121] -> -0.092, 31.5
